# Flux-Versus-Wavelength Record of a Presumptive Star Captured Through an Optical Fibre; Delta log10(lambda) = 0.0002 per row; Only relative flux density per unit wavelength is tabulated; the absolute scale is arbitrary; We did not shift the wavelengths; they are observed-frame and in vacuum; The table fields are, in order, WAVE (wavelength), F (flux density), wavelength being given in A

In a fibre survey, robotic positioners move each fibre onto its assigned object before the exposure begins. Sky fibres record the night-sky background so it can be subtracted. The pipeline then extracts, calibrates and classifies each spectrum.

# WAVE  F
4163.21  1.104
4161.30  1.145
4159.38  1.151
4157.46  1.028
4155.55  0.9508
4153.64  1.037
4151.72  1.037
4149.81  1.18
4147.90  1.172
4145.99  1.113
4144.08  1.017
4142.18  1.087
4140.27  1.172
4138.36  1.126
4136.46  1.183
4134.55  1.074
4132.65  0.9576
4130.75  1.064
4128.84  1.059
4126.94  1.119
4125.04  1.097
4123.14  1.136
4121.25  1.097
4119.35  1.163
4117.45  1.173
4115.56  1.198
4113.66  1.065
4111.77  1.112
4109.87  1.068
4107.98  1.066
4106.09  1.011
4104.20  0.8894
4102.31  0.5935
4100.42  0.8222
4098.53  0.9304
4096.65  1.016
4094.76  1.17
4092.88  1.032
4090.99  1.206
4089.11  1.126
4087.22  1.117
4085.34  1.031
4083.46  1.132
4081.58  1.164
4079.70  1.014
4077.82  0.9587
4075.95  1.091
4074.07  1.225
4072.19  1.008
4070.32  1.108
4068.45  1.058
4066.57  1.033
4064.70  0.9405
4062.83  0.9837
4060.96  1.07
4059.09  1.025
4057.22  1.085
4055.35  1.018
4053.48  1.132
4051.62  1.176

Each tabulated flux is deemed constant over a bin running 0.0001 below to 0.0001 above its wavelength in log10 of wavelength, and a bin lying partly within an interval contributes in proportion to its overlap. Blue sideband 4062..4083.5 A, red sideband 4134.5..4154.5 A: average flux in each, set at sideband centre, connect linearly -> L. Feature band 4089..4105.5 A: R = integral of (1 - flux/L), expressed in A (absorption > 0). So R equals 1.6 A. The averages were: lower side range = 1.06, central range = 0.969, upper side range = 1.11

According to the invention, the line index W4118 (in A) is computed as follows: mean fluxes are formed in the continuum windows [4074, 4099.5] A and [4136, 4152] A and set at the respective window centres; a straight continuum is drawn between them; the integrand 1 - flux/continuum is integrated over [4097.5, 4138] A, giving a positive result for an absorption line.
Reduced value 2.3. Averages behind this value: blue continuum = 1.08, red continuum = 1.12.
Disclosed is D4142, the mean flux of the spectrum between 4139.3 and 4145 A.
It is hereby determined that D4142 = 1.09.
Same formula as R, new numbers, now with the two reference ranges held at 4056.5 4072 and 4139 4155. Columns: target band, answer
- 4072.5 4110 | 0.9 A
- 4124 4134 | 0.2 A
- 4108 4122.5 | -0.6 A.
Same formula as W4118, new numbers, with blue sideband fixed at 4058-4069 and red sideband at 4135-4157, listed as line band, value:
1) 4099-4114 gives 1.6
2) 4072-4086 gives -0.7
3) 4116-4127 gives -0.6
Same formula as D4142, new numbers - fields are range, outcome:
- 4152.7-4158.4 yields 1.01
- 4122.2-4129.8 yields 1.1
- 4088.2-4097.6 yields 1.11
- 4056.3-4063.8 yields 1.04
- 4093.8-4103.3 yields 0.907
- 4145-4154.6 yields 1.11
